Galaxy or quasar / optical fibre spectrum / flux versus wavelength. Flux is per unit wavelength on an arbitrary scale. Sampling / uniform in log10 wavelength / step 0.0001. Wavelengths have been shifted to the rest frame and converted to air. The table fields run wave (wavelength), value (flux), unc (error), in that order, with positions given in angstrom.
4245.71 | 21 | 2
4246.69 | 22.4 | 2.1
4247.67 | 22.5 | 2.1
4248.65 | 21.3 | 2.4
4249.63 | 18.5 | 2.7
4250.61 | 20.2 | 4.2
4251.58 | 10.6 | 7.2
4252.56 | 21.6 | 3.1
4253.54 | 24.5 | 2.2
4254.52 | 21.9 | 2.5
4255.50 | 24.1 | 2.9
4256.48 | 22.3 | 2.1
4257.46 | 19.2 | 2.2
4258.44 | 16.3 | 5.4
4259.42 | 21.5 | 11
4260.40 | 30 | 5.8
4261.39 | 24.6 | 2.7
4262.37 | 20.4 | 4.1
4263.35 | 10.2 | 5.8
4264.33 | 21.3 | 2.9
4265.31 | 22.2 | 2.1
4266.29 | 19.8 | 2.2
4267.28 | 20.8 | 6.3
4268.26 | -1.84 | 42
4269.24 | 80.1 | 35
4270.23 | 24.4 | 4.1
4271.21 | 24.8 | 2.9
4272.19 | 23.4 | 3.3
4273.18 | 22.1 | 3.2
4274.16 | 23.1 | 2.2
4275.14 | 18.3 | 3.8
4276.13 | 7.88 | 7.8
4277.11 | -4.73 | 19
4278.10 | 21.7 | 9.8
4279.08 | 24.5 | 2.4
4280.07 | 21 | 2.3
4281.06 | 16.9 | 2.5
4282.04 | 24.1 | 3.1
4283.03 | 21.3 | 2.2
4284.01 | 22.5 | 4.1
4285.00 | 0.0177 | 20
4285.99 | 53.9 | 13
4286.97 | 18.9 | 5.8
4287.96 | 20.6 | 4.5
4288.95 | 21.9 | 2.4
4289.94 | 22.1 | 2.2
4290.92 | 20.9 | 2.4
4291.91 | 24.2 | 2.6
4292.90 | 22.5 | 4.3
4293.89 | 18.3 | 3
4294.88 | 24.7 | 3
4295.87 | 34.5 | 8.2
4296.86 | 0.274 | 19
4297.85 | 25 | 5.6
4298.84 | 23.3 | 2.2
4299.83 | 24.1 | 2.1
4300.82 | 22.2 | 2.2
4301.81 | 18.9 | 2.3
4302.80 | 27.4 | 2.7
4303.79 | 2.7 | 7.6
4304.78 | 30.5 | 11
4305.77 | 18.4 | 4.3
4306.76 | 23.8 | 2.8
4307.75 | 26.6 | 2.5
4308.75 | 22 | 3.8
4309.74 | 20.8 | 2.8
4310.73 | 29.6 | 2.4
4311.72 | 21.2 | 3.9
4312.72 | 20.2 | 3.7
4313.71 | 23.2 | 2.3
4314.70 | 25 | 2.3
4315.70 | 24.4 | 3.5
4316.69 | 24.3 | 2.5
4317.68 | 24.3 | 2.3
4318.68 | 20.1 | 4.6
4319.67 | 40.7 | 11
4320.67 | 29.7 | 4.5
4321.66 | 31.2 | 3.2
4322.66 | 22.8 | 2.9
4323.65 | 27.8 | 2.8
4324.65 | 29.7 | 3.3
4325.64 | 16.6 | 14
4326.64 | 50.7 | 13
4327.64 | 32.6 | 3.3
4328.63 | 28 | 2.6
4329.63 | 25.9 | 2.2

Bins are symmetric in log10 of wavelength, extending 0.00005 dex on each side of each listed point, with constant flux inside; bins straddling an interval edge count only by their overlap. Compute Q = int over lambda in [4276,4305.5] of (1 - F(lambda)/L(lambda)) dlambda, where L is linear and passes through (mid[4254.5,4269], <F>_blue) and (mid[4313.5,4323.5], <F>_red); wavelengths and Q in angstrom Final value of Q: 3.9 angstrom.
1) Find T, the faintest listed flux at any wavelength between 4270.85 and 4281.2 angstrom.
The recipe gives -4.73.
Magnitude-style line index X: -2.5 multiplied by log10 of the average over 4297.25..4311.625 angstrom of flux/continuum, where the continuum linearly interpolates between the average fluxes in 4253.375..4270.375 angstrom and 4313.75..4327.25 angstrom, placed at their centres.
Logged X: 0.20 mag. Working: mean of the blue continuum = 23.4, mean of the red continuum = 28.1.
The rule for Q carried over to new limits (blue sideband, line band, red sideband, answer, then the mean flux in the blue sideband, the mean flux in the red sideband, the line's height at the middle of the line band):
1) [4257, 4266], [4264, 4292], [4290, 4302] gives -1.1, 20.6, 21.7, 21.1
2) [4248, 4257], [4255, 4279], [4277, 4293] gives -0.6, 20.6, 21.3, 20.9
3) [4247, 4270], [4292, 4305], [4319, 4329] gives 3.1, 22.3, 30.8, 27.5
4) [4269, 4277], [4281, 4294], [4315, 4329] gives 1.8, 24.8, 28.7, 26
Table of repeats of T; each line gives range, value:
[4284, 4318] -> 0.0177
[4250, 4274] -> -1.84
